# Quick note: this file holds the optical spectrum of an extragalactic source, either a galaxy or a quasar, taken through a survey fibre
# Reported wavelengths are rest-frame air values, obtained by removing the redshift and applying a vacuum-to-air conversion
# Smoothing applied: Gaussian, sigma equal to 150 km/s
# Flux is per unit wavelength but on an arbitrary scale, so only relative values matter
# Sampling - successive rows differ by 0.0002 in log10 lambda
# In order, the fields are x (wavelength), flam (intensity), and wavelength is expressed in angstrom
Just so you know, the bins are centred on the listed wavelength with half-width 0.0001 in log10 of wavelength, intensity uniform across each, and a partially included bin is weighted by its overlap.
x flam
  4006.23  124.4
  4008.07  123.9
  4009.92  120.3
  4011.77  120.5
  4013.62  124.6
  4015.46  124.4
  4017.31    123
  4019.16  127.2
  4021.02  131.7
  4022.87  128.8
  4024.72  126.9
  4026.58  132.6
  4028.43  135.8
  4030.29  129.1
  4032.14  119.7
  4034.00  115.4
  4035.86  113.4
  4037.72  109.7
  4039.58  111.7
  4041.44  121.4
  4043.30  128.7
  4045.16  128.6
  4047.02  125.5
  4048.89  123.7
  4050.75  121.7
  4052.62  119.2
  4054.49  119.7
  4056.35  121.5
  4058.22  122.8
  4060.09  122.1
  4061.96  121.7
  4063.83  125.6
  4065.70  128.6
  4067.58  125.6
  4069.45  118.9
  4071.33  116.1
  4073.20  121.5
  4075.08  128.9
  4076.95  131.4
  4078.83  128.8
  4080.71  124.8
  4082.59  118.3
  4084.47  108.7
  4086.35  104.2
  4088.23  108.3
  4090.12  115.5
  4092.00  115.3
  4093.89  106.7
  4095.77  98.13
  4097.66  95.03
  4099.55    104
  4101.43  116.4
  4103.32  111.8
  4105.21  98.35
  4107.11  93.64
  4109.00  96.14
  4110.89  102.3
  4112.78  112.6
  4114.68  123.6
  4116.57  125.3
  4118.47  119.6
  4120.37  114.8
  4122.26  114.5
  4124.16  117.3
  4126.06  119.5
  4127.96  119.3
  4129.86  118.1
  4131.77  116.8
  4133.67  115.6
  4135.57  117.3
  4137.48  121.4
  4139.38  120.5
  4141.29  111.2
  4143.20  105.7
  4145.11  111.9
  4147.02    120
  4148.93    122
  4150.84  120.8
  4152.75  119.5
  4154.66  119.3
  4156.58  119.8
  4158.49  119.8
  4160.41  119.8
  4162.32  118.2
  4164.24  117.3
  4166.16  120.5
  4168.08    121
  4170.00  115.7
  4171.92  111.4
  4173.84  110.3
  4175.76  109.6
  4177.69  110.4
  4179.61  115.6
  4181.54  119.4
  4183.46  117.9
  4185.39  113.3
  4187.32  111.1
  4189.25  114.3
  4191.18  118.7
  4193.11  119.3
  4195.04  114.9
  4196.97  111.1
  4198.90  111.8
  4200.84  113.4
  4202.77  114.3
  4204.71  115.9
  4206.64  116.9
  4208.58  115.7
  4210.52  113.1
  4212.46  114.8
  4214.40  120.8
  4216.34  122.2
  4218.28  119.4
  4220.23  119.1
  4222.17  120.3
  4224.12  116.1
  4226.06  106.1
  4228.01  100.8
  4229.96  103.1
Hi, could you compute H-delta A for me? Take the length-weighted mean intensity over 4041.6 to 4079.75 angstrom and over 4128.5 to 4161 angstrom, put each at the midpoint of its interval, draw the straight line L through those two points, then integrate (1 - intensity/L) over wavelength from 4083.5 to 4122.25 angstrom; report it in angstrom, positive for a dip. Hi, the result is 3.9 angstrom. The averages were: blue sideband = 124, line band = 109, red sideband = 118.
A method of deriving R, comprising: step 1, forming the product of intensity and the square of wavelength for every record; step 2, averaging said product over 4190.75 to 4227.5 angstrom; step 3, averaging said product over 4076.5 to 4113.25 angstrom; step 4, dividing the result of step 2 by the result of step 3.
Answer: 1.12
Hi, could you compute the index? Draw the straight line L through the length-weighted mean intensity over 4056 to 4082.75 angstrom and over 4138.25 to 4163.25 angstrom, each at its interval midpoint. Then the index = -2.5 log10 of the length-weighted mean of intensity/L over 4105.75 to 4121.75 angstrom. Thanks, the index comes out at 0.09 mag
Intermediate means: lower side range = 124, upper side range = 118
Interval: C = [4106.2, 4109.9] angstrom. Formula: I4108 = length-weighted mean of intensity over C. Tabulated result 94.9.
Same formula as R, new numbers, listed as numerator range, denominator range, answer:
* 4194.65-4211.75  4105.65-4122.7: 1.07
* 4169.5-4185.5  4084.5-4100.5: 1.12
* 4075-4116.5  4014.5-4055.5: 0.93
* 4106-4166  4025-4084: 0.98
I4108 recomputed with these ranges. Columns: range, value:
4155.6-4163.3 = 119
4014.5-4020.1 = 125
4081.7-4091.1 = 111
